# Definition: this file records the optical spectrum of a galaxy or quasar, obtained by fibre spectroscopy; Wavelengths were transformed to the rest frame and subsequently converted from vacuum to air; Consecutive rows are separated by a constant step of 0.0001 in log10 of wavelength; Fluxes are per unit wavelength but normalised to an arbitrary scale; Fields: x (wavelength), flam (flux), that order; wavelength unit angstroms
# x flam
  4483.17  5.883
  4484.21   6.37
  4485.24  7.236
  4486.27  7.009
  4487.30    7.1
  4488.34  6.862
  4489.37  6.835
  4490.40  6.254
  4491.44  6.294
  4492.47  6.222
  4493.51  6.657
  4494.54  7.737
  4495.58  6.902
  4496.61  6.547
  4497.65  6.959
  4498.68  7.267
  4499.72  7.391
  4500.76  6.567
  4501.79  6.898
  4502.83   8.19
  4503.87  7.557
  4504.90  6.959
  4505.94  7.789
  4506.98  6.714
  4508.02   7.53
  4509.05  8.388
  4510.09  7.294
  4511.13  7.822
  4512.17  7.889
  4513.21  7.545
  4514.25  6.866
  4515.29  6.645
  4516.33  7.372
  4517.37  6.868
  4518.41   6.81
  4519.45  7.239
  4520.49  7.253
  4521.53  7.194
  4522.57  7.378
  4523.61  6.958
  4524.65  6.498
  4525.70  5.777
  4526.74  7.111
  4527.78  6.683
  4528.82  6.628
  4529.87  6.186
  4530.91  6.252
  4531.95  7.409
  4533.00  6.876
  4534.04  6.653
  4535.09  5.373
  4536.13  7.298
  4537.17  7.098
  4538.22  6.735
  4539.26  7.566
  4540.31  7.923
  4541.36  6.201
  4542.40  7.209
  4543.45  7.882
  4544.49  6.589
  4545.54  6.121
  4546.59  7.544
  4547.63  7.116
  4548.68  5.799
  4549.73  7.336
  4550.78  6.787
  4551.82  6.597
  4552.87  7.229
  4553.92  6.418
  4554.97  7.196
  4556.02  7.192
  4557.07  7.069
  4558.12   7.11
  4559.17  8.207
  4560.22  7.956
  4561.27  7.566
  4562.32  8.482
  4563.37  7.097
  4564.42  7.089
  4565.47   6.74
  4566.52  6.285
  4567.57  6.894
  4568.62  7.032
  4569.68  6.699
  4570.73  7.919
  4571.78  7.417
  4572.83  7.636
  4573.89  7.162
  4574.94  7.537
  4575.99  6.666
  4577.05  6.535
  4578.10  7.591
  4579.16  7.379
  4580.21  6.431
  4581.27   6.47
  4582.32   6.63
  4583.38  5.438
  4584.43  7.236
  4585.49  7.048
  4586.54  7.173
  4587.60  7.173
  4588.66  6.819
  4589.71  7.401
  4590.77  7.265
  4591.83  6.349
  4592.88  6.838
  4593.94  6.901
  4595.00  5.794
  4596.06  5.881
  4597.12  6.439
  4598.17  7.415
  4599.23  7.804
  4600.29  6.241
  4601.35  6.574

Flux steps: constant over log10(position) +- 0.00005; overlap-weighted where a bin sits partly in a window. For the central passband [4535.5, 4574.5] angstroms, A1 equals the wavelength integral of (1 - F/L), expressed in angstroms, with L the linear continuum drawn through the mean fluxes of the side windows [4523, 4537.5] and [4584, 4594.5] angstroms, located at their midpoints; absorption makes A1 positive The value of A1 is -1.99 angstroms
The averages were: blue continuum 6.63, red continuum 7.01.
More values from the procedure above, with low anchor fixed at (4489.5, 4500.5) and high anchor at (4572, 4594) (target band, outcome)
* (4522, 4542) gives 0.3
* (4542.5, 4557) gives -0.1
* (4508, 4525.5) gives -1.0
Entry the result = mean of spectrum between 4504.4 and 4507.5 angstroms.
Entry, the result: 7.14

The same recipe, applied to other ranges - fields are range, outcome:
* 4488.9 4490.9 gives 6.55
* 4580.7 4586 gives 6.56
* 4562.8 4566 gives 7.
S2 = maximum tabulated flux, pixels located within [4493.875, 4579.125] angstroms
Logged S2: 8.482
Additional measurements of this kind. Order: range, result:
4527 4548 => 7.923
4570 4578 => 7.919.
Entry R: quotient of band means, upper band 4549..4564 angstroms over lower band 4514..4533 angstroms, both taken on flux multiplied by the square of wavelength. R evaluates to 1.08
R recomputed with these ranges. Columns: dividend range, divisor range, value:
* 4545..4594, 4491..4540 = 1.03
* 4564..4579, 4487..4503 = 1.07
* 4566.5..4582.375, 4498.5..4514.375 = 0.98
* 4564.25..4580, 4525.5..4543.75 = 1.06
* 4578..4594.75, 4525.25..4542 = 1.04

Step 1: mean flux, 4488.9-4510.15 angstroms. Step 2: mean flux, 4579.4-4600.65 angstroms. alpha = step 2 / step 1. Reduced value 0.95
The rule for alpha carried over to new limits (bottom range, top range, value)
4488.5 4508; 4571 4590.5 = 1.00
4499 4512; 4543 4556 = 0.93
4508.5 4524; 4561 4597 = 0.95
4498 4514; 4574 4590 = 0.93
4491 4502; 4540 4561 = 1.03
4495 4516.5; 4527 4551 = 0.94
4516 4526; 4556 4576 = 1.05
